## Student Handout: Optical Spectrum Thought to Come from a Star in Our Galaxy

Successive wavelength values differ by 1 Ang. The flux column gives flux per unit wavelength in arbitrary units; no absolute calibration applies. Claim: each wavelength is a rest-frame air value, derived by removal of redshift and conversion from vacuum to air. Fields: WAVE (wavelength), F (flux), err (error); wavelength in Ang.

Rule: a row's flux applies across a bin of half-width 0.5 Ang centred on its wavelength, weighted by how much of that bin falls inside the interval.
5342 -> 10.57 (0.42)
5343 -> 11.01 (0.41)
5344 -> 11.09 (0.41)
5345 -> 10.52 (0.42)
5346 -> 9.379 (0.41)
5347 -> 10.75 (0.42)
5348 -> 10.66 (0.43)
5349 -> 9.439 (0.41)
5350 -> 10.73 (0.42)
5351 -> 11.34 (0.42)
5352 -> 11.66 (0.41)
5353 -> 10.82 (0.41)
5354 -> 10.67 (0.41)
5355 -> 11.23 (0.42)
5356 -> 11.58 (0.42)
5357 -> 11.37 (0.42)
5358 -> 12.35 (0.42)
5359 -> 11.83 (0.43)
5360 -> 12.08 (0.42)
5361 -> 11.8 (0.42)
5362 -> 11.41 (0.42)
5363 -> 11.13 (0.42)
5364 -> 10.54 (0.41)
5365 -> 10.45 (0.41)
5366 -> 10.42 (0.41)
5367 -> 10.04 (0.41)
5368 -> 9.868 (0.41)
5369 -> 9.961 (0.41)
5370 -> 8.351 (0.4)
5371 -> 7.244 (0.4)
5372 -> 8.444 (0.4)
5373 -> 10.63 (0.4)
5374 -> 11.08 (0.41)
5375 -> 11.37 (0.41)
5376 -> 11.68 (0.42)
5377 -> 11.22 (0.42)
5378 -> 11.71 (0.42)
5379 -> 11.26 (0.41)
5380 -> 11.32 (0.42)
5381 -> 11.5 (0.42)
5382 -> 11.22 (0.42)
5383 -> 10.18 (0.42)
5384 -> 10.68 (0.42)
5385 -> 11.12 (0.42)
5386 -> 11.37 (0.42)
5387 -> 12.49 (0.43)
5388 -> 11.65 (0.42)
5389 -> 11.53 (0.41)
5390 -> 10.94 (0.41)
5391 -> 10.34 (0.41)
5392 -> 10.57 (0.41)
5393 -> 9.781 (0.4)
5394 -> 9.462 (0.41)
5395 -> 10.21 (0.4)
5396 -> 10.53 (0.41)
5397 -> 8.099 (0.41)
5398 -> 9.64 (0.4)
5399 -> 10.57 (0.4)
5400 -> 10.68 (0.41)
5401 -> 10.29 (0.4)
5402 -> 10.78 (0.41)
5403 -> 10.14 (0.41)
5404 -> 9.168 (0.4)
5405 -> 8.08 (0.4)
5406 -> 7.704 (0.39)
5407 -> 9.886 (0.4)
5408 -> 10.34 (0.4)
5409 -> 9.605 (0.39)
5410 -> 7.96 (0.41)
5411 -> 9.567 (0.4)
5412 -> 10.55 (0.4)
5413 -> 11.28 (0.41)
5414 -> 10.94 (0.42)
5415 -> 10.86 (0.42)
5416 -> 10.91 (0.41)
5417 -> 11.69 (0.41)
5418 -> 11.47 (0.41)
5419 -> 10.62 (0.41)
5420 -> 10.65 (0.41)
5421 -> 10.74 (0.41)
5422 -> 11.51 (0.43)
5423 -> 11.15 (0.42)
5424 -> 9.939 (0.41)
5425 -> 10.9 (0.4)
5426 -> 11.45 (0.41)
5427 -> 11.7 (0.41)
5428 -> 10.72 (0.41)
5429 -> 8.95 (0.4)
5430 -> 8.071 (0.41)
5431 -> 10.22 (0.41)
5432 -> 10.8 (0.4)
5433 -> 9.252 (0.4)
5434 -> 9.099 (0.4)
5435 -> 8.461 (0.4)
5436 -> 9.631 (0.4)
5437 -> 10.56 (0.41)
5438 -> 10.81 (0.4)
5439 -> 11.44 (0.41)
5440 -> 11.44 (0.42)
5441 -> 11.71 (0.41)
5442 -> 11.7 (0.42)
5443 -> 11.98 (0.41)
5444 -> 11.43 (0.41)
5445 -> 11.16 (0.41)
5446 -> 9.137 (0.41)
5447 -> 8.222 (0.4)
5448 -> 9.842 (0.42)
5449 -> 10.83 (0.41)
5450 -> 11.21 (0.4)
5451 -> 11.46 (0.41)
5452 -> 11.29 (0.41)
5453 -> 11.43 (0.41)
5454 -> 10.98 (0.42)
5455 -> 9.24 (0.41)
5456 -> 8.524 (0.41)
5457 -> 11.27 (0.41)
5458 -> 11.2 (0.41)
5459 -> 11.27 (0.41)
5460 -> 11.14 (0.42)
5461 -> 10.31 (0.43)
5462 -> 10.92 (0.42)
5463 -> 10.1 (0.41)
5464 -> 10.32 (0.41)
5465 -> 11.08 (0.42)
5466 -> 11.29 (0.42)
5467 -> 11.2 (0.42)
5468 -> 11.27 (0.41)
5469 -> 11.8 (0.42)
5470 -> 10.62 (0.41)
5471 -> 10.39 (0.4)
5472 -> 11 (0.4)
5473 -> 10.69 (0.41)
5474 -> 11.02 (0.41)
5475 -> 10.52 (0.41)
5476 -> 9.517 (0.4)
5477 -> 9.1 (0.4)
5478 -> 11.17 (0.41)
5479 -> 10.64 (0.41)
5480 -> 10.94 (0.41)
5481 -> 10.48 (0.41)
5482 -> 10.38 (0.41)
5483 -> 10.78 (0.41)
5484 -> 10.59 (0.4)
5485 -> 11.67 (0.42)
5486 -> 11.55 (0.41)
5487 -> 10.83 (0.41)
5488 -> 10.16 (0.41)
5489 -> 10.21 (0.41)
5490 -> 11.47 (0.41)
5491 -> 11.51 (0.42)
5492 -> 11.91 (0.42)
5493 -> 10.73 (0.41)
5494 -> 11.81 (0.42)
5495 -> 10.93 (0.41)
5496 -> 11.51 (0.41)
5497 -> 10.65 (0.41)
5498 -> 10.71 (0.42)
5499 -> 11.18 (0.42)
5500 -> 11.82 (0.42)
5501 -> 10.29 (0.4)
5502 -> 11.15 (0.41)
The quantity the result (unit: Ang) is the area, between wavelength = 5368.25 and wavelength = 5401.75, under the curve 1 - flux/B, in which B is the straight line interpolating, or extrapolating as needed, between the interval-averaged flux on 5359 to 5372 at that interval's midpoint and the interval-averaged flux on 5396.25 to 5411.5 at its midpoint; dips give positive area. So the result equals -2.2 Ang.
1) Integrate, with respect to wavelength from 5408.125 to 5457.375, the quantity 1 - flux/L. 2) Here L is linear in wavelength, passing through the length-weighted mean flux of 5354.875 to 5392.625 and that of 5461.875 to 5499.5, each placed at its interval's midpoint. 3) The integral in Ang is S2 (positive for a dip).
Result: 1.7 Ang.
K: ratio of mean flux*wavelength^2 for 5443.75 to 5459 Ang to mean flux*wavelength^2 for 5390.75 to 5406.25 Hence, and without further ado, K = 1.1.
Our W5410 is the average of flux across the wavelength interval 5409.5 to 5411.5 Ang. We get 8.76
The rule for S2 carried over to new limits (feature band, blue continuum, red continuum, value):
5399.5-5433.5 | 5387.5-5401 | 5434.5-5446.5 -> 0.9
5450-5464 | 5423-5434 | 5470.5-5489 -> -0.4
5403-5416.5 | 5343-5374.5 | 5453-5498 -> 1.2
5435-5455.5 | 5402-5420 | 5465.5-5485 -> -0.6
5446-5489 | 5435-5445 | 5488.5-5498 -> 1.8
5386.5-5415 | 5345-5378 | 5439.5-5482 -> 1.6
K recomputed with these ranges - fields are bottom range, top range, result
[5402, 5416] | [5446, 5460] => 1.09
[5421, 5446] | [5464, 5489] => 1.03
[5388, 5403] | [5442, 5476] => 1.07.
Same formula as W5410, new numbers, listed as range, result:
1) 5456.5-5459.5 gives 11.2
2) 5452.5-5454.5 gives 11.2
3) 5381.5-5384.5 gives 10.7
